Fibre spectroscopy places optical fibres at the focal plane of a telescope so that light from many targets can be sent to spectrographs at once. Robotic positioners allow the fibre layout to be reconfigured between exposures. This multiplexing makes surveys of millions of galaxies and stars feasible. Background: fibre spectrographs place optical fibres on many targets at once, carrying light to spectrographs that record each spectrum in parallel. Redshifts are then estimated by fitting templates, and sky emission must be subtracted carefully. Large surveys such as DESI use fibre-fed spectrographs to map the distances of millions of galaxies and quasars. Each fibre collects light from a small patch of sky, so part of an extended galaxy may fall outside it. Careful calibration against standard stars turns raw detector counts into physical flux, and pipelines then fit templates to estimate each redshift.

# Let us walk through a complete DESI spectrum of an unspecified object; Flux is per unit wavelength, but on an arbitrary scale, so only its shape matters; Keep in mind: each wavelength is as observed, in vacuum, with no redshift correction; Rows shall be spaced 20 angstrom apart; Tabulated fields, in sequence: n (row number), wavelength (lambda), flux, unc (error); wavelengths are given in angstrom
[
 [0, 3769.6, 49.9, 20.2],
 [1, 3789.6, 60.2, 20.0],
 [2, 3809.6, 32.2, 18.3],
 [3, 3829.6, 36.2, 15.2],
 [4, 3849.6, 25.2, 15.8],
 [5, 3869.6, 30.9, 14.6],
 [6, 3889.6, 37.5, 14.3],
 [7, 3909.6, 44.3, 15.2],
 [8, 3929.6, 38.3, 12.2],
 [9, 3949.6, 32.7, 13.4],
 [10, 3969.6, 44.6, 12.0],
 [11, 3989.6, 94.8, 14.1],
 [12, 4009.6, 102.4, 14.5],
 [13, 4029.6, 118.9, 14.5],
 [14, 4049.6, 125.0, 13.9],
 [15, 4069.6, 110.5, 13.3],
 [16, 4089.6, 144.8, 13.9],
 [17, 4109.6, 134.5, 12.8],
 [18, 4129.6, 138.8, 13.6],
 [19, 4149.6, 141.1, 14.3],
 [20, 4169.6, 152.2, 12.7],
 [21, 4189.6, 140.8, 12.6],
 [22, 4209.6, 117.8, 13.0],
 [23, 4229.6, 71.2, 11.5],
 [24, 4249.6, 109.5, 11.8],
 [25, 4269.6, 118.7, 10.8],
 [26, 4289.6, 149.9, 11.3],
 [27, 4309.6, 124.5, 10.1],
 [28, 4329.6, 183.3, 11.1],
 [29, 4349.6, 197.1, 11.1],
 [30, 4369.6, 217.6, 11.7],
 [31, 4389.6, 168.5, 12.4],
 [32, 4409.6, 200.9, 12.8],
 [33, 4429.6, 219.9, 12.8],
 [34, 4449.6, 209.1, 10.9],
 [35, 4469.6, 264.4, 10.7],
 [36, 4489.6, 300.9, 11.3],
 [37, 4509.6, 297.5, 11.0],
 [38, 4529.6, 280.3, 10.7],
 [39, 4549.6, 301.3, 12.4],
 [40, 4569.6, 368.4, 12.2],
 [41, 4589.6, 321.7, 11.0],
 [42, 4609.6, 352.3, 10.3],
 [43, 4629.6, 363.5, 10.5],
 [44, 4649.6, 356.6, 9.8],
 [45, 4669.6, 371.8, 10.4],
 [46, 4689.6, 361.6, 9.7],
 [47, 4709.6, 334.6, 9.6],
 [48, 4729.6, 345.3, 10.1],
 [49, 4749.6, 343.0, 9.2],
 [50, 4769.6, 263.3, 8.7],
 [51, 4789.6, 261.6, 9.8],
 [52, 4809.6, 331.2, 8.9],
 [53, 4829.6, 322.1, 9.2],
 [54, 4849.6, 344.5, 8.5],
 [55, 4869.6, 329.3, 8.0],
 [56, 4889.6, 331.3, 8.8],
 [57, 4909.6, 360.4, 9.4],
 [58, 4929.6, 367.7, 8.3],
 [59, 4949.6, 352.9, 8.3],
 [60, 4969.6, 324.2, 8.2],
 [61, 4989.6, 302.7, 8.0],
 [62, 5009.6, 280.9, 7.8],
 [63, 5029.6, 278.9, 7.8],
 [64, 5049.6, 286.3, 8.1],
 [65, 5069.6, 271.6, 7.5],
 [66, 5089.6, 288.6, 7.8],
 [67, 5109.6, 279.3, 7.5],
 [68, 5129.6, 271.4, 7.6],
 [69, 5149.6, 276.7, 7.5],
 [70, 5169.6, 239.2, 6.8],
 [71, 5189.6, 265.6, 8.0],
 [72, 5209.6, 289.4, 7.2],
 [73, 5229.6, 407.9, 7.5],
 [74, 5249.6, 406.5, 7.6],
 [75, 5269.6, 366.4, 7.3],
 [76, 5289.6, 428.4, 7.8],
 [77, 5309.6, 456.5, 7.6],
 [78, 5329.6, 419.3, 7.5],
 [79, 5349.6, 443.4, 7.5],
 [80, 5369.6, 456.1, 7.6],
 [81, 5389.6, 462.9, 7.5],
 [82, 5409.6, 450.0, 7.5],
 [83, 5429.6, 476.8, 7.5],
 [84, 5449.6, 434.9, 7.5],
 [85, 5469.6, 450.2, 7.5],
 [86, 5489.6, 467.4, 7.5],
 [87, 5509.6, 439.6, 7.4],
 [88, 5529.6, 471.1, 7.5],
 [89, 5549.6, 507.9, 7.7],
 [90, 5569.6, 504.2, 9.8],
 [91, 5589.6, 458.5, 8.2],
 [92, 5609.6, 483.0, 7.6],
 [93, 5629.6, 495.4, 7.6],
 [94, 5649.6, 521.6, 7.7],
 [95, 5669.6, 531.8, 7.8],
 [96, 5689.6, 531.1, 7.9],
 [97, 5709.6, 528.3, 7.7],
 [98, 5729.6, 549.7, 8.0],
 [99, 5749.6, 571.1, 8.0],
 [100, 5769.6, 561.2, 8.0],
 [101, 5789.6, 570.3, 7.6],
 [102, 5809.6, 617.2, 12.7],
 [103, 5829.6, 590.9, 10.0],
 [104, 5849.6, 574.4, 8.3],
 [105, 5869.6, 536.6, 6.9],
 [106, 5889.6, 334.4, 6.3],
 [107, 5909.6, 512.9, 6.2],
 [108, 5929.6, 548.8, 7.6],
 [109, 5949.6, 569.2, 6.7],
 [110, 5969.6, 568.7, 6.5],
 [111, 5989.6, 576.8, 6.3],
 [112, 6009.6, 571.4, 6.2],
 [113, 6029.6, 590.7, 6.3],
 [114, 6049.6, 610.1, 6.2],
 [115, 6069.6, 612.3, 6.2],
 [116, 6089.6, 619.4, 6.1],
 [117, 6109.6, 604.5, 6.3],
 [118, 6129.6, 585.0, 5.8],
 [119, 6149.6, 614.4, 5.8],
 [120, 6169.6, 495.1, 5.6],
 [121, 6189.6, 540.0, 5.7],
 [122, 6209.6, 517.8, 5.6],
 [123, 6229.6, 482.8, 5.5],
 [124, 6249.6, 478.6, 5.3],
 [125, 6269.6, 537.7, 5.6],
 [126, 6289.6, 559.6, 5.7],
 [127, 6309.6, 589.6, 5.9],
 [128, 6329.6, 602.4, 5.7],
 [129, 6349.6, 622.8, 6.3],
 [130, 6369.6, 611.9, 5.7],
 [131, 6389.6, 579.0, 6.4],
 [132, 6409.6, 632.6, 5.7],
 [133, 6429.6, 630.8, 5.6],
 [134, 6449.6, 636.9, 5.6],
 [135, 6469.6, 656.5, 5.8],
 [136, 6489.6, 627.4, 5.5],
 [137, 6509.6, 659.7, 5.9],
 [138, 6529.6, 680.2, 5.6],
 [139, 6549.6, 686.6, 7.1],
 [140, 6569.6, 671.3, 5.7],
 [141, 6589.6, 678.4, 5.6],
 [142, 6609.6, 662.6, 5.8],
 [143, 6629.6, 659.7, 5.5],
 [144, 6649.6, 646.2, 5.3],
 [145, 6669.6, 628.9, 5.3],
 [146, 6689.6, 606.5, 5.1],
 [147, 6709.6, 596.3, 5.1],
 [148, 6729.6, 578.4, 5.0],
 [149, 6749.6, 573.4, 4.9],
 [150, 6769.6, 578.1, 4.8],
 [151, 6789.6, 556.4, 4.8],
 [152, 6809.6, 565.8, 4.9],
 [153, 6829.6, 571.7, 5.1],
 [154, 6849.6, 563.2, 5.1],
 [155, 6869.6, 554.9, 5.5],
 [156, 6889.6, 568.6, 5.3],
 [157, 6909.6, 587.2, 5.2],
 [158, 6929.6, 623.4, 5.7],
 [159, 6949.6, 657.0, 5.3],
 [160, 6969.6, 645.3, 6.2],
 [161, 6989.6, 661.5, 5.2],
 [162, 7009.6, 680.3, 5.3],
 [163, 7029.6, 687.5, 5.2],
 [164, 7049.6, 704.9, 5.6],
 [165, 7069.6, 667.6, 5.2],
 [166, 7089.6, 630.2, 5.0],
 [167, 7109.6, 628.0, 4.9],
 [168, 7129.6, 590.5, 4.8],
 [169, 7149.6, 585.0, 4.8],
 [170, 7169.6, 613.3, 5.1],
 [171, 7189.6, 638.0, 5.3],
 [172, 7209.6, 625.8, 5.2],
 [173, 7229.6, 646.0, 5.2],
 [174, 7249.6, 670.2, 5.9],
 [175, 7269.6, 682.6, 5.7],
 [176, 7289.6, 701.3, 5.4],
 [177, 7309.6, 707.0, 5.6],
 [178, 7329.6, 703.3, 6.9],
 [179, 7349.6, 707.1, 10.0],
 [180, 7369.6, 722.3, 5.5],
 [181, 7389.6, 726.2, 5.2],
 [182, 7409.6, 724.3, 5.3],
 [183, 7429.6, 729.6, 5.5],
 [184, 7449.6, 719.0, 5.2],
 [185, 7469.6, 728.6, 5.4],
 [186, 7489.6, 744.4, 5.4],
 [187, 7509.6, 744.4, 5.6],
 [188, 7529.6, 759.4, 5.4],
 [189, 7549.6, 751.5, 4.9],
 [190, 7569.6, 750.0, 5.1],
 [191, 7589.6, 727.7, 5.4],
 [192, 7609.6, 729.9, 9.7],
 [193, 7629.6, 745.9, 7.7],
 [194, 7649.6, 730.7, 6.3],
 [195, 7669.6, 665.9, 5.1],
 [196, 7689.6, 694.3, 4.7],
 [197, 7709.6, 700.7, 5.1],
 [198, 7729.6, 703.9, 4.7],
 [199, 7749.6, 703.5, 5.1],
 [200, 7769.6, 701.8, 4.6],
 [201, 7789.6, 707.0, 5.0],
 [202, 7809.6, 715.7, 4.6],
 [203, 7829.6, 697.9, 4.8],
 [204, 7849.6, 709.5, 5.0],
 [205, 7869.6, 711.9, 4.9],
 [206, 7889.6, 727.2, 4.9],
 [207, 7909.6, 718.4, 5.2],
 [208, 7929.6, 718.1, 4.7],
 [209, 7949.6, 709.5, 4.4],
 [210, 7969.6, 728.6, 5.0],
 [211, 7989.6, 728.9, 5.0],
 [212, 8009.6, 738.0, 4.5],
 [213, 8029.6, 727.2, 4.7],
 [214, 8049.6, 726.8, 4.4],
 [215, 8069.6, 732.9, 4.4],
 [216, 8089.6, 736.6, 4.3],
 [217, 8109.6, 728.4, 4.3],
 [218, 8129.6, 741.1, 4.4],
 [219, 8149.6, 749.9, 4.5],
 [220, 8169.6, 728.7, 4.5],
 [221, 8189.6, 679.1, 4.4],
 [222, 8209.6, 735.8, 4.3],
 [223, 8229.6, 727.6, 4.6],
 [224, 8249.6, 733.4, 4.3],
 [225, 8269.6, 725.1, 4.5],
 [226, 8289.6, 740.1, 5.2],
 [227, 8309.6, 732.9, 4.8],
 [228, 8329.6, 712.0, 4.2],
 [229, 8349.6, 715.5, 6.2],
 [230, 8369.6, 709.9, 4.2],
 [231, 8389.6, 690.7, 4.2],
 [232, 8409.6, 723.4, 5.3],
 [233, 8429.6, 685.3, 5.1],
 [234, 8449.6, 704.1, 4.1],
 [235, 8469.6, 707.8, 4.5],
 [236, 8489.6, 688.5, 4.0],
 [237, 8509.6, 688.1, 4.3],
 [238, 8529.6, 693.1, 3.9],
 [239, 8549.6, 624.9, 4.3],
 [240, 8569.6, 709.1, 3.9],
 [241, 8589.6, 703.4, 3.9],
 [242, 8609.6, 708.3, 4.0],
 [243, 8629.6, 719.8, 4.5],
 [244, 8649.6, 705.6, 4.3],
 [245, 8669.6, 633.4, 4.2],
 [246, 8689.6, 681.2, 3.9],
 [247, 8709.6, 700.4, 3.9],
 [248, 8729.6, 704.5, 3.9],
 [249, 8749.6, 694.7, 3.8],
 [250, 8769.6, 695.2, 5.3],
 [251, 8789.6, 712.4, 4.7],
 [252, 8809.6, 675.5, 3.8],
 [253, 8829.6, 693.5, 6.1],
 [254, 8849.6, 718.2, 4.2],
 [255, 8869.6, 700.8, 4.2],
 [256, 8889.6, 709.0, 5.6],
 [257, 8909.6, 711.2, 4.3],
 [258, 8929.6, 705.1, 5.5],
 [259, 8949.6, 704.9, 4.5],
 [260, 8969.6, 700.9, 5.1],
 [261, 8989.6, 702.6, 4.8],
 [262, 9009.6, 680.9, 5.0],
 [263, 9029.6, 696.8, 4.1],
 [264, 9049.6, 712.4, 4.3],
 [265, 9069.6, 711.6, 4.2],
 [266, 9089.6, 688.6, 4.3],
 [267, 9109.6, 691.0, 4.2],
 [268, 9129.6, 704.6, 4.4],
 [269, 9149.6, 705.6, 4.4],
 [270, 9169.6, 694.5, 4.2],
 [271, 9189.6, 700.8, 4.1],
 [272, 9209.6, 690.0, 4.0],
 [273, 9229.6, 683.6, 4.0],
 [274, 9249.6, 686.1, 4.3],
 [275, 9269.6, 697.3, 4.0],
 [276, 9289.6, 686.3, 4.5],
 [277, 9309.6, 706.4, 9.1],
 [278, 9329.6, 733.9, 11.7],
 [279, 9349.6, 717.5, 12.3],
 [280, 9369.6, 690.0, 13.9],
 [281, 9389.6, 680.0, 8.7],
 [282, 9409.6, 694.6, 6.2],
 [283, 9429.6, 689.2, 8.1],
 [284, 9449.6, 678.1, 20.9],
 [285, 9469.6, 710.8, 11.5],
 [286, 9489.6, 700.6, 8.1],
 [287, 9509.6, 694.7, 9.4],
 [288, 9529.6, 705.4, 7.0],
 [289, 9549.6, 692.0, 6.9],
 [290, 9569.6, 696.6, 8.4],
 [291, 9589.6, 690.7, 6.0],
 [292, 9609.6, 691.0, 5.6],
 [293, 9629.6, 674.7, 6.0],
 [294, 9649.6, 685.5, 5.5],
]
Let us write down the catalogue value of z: 0.00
